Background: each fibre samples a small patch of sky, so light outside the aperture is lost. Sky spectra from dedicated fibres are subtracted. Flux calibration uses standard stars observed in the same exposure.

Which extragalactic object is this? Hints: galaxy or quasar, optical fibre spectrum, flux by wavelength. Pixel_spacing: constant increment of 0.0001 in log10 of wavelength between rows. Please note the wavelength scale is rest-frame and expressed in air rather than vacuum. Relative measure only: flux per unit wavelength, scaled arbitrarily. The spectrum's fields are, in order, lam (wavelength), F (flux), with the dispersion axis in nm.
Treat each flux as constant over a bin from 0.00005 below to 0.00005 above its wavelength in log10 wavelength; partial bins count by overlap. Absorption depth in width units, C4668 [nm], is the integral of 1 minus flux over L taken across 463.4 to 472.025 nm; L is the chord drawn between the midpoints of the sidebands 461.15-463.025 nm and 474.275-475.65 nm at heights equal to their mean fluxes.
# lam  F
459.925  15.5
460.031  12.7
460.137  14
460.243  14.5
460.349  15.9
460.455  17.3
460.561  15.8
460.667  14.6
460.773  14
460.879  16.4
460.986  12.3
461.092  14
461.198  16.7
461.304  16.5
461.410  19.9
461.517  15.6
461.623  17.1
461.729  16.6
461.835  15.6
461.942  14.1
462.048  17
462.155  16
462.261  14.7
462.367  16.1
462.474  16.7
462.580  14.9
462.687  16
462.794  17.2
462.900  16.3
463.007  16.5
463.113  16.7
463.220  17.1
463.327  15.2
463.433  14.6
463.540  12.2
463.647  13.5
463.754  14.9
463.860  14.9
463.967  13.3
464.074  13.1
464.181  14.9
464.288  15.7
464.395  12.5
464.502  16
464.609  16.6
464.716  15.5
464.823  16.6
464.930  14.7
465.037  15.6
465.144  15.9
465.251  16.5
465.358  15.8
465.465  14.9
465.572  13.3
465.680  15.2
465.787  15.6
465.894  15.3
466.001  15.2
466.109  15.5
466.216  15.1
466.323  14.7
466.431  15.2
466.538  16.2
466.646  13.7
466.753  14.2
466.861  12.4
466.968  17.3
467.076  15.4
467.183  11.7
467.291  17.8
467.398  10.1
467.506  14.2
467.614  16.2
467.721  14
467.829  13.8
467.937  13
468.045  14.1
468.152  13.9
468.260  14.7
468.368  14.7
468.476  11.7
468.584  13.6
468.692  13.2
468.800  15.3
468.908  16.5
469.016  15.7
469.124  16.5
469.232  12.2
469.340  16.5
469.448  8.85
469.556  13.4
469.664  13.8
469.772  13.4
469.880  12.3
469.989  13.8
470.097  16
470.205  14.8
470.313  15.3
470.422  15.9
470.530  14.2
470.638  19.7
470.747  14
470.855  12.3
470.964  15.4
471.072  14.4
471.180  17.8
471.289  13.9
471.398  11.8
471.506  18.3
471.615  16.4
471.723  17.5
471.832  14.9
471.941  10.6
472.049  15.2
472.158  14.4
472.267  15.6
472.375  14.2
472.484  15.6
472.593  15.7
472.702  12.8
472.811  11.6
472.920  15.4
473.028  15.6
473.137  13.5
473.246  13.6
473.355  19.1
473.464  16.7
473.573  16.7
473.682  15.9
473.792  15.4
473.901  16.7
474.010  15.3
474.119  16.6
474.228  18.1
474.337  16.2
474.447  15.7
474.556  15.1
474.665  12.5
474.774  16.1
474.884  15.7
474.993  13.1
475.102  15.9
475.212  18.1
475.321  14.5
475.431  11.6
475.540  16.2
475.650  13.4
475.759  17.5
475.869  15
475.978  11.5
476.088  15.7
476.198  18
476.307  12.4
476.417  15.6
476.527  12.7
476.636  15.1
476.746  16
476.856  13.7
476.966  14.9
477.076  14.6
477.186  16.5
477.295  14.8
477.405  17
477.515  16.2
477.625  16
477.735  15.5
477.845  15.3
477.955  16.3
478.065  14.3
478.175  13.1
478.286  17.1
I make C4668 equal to 0.60 nm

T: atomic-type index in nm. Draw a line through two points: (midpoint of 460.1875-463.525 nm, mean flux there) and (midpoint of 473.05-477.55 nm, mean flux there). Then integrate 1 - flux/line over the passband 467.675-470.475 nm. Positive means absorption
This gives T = 0.26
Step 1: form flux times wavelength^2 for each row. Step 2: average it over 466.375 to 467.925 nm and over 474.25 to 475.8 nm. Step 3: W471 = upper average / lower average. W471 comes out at 1.09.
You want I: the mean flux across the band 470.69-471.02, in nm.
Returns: 13.9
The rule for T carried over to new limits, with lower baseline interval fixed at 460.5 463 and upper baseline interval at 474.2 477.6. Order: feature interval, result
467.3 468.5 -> 0.13 nm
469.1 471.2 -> 0.13 nm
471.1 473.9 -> 0.03 nm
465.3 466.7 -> 0.05 nm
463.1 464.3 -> 0.09 nm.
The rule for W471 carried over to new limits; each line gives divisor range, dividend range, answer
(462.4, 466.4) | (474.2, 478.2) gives 1.04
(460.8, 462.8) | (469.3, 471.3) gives 0.95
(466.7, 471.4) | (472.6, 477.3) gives 1.08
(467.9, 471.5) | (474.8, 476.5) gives 1.06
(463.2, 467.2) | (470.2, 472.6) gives 1.04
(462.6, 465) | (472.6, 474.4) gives 1.07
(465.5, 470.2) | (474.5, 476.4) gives 1.07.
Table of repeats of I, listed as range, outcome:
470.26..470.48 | 15.5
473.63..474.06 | 15.8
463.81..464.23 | 14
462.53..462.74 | 15.4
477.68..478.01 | 15.7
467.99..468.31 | 14.2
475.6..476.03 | 14.4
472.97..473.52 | 15.7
